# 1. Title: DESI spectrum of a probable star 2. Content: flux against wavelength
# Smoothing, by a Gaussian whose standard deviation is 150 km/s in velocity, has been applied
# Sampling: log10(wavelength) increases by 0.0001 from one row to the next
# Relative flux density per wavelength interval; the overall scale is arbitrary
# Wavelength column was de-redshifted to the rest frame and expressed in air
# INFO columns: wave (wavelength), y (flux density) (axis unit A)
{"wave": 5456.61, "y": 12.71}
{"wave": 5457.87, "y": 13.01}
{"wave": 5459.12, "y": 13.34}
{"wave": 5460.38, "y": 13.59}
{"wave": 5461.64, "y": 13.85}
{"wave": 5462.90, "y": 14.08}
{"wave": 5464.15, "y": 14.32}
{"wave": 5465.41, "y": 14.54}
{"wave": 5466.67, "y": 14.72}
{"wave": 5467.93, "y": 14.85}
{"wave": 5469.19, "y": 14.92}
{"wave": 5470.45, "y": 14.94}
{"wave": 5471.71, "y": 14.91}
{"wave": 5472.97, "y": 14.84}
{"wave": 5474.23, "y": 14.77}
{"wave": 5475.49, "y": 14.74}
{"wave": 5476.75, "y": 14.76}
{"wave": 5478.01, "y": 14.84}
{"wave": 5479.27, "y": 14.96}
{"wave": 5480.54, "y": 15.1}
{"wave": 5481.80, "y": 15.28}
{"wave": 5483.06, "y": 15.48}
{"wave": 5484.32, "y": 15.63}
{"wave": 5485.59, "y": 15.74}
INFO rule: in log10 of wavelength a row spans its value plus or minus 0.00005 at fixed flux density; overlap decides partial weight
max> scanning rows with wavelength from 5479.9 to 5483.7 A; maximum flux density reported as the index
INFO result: 15.48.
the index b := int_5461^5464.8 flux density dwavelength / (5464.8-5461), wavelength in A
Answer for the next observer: 14.1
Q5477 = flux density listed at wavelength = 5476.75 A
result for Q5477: 14.76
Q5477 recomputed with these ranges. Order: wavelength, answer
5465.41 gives 14.54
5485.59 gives 15.74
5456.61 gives 12.71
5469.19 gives 14.92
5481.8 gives 15.28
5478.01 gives 14.84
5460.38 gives 13.59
